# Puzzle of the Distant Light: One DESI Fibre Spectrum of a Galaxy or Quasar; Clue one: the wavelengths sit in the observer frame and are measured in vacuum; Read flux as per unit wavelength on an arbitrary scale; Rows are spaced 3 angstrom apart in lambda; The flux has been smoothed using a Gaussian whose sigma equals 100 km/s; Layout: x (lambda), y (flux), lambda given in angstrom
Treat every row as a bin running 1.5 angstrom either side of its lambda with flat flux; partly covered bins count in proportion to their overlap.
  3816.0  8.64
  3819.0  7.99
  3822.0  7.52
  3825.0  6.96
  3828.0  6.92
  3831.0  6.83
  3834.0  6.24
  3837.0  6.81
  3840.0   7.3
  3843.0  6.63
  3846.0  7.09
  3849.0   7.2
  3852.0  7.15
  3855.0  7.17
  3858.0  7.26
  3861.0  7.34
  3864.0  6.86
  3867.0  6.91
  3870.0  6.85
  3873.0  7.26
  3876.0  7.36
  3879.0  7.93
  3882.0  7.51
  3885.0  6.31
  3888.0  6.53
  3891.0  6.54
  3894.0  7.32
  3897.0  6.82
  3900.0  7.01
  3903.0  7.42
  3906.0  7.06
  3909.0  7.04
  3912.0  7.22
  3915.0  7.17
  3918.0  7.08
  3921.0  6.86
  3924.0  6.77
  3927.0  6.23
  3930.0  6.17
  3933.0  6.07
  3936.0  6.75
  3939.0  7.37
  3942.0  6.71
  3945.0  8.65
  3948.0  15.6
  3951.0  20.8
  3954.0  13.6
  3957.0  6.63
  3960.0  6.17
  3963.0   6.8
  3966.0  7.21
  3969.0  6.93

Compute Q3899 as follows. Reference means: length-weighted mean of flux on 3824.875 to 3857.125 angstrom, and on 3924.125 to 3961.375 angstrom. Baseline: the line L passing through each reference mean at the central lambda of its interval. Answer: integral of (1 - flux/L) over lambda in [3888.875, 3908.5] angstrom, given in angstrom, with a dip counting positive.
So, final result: 2.8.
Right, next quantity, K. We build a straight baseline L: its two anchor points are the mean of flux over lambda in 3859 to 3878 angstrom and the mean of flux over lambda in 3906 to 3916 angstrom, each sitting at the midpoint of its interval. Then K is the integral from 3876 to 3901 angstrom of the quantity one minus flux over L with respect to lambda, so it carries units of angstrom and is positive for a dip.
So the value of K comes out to 0.38 angstrom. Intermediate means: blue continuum 7.12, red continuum 7.13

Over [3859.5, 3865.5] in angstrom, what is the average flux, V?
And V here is 7.1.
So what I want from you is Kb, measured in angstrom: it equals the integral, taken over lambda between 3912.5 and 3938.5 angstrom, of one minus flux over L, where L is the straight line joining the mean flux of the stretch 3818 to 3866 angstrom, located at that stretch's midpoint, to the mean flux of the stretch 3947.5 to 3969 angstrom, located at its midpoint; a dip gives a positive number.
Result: 7.70 angstrom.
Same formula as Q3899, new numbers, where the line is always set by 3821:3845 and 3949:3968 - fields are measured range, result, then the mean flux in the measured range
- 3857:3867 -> 0.7 angstrom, 7.11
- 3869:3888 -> 2.2 angstrom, 7.16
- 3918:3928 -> 2.8 angstrom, 6.71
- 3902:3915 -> 2.5 angstrom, 7.17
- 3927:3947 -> 5.3 angstrom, 7.12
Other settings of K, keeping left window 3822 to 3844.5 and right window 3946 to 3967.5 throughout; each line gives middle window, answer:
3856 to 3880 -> 2.38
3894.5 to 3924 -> 7.19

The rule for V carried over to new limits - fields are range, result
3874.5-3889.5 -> 7.13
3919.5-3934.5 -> 6.42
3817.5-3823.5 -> 7.75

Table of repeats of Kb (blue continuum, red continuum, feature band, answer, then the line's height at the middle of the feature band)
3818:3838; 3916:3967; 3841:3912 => 5.5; 7.68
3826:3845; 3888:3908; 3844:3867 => -0.9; 6.86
